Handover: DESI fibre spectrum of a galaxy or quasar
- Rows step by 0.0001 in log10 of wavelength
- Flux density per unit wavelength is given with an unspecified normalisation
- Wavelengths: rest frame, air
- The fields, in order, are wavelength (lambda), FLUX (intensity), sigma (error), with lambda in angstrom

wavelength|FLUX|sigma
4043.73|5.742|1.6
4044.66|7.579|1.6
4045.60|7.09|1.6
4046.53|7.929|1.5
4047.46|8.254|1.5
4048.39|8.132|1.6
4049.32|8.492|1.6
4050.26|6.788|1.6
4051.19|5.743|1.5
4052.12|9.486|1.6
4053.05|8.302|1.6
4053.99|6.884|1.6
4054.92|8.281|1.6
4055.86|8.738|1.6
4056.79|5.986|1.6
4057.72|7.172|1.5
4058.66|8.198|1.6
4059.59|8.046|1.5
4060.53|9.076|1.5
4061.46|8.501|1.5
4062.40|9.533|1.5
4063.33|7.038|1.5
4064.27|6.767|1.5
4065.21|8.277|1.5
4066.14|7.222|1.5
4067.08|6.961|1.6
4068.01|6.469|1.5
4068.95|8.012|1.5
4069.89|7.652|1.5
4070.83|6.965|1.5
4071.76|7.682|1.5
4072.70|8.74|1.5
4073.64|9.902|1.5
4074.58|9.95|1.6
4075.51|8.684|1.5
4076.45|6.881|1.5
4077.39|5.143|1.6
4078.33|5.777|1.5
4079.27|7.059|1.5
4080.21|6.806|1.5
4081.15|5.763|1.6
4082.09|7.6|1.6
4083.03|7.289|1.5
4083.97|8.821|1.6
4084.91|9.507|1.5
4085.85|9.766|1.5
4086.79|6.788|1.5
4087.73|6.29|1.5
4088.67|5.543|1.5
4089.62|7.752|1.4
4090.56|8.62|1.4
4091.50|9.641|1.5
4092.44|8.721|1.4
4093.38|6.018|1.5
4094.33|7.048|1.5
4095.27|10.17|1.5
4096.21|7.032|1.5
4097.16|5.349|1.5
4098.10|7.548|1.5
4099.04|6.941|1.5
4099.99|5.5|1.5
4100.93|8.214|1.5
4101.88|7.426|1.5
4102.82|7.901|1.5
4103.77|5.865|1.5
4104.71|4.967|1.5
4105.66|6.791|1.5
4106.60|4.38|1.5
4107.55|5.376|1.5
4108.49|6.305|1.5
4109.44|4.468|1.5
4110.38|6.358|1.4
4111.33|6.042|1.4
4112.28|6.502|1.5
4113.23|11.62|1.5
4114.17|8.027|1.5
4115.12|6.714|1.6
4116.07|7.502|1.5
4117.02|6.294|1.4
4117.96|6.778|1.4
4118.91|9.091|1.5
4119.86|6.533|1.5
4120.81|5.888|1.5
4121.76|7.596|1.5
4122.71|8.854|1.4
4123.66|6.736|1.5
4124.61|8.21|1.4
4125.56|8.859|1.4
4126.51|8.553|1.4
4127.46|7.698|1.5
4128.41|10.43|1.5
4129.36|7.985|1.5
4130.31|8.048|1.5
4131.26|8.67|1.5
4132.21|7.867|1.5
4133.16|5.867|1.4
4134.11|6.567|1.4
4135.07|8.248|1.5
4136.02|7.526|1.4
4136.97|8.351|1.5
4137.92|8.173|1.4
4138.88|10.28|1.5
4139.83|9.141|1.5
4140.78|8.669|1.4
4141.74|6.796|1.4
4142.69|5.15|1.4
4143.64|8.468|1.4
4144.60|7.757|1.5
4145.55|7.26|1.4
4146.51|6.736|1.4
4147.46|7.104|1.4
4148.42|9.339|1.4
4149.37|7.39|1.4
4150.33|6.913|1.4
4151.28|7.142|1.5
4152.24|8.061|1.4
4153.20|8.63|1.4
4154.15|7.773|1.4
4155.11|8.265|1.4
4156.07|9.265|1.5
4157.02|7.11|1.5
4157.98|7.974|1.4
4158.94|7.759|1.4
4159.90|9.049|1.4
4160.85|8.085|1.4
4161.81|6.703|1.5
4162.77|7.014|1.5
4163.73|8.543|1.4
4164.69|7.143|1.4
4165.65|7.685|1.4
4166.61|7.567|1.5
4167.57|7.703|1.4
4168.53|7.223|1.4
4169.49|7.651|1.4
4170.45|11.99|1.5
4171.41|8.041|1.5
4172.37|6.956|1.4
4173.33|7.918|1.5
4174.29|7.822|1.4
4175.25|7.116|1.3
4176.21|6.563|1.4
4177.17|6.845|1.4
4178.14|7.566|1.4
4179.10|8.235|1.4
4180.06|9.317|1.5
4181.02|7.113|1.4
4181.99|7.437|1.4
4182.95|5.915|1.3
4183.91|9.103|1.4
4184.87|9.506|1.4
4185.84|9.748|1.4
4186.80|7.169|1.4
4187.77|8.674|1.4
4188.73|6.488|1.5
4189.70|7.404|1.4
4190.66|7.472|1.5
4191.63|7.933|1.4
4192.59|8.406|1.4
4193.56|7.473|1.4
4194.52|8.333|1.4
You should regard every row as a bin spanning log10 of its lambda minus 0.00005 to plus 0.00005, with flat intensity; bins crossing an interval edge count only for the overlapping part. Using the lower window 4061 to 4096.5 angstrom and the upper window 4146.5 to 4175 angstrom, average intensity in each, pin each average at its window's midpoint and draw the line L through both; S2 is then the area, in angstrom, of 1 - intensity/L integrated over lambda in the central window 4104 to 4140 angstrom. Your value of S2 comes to 1.73 angstrom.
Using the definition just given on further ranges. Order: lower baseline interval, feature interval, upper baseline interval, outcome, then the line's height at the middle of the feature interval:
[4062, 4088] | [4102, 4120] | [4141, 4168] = 2.2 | 7.64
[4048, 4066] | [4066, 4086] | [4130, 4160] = 0.5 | 7.85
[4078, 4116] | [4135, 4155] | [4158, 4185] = -0.7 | 7.57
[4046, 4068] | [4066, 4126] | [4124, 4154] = 4.3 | 7.85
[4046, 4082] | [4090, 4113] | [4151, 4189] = 2.7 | 7.75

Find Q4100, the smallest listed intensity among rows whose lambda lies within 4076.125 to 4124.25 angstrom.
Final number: 4.38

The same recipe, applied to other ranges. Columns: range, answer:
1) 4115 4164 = 5.15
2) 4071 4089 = 5.143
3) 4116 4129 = 5.888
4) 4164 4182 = 6.563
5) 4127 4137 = 5.867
